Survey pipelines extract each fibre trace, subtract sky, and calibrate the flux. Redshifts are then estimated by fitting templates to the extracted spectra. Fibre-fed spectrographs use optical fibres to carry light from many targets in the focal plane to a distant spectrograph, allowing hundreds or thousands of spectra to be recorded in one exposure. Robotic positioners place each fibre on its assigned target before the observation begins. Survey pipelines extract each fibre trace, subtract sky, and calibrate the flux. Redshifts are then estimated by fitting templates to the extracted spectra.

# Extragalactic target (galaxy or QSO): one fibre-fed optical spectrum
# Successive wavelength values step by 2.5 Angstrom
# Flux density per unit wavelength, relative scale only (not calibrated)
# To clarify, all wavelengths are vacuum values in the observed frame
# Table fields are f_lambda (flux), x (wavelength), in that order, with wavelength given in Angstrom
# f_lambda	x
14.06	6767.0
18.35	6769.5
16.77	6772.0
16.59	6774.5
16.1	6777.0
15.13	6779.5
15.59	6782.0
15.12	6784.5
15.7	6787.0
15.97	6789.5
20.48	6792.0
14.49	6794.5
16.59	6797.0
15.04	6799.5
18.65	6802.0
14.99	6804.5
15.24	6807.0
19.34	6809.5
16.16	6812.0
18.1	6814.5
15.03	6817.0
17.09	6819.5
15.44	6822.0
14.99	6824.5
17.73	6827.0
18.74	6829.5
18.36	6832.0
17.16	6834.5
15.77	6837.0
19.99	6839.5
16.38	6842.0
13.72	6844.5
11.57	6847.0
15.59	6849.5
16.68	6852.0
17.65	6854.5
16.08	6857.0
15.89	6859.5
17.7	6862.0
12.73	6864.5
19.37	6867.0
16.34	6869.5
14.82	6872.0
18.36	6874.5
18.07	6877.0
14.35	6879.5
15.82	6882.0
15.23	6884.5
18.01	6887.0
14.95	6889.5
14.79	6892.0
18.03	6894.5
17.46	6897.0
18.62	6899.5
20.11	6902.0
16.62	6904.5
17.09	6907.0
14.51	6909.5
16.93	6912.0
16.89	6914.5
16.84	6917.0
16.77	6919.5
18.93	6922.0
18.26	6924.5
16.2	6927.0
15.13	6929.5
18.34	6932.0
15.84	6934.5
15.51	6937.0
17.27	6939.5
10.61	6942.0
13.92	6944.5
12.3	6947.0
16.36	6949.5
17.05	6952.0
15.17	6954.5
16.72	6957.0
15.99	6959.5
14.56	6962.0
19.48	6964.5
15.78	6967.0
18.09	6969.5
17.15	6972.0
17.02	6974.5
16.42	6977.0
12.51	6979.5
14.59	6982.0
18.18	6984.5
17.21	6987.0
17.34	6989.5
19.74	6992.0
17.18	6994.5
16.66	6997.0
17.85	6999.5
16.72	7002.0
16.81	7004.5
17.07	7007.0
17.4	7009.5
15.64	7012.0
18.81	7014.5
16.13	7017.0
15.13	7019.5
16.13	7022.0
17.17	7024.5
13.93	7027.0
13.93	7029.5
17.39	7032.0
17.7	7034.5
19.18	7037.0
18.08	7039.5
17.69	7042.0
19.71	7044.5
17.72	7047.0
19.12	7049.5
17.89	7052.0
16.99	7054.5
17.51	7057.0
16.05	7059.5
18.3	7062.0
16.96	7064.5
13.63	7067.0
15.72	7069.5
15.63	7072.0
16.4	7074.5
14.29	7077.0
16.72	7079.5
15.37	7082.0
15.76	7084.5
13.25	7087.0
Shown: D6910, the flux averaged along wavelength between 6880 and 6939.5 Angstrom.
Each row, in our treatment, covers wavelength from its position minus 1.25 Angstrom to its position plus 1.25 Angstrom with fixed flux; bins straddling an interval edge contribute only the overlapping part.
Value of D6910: 16.8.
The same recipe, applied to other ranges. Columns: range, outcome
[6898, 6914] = 17.3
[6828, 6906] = 16.6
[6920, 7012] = 16.4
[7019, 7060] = 17.2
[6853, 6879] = 16.6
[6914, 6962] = 16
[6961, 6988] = 16.5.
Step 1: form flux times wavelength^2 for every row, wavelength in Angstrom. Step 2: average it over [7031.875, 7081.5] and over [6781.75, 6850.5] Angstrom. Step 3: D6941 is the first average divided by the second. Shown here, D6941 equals 1.1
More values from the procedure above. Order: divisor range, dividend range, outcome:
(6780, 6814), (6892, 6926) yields 1.09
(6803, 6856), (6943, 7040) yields 1.05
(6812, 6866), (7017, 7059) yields 1.11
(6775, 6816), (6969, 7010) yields 1.09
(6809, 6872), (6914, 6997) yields 1.03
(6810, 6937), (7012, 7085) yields 1.06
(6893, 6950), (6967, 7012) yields 1.05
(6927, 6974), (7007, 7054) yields 1.11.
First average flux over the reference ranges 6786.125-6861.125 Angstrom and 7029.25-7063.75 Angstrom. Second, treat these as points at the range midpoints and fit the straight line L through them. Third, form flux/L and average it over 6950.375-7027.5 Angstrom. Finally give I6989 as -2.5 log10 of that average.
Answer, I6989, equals 0.05 mag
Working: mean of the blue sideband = 16.5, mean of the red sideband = 17.8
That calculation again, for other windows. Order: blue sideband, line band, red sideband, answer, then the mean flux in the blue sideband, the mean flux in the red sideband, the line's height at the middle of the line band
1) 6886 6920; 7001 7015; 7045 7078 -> -0.012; 17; 16.7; 16.8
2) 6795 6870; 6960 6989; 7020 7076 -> 0.019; 16.5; 16.9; 16.8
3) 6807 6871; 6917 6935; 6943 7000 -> -0.045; 16.5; 16.4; 16.4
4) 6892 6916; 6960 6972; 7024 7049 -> 0.021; 17.2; 17.3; 17.3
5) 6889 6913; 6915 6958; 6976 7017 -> 0.064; 17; 16.9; 16.9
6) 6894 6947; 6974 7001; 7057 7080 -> -0.031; 16.5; 16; 16.3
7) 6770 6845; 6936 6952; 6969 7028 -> 0.150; 16.6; 16.7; 16.7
